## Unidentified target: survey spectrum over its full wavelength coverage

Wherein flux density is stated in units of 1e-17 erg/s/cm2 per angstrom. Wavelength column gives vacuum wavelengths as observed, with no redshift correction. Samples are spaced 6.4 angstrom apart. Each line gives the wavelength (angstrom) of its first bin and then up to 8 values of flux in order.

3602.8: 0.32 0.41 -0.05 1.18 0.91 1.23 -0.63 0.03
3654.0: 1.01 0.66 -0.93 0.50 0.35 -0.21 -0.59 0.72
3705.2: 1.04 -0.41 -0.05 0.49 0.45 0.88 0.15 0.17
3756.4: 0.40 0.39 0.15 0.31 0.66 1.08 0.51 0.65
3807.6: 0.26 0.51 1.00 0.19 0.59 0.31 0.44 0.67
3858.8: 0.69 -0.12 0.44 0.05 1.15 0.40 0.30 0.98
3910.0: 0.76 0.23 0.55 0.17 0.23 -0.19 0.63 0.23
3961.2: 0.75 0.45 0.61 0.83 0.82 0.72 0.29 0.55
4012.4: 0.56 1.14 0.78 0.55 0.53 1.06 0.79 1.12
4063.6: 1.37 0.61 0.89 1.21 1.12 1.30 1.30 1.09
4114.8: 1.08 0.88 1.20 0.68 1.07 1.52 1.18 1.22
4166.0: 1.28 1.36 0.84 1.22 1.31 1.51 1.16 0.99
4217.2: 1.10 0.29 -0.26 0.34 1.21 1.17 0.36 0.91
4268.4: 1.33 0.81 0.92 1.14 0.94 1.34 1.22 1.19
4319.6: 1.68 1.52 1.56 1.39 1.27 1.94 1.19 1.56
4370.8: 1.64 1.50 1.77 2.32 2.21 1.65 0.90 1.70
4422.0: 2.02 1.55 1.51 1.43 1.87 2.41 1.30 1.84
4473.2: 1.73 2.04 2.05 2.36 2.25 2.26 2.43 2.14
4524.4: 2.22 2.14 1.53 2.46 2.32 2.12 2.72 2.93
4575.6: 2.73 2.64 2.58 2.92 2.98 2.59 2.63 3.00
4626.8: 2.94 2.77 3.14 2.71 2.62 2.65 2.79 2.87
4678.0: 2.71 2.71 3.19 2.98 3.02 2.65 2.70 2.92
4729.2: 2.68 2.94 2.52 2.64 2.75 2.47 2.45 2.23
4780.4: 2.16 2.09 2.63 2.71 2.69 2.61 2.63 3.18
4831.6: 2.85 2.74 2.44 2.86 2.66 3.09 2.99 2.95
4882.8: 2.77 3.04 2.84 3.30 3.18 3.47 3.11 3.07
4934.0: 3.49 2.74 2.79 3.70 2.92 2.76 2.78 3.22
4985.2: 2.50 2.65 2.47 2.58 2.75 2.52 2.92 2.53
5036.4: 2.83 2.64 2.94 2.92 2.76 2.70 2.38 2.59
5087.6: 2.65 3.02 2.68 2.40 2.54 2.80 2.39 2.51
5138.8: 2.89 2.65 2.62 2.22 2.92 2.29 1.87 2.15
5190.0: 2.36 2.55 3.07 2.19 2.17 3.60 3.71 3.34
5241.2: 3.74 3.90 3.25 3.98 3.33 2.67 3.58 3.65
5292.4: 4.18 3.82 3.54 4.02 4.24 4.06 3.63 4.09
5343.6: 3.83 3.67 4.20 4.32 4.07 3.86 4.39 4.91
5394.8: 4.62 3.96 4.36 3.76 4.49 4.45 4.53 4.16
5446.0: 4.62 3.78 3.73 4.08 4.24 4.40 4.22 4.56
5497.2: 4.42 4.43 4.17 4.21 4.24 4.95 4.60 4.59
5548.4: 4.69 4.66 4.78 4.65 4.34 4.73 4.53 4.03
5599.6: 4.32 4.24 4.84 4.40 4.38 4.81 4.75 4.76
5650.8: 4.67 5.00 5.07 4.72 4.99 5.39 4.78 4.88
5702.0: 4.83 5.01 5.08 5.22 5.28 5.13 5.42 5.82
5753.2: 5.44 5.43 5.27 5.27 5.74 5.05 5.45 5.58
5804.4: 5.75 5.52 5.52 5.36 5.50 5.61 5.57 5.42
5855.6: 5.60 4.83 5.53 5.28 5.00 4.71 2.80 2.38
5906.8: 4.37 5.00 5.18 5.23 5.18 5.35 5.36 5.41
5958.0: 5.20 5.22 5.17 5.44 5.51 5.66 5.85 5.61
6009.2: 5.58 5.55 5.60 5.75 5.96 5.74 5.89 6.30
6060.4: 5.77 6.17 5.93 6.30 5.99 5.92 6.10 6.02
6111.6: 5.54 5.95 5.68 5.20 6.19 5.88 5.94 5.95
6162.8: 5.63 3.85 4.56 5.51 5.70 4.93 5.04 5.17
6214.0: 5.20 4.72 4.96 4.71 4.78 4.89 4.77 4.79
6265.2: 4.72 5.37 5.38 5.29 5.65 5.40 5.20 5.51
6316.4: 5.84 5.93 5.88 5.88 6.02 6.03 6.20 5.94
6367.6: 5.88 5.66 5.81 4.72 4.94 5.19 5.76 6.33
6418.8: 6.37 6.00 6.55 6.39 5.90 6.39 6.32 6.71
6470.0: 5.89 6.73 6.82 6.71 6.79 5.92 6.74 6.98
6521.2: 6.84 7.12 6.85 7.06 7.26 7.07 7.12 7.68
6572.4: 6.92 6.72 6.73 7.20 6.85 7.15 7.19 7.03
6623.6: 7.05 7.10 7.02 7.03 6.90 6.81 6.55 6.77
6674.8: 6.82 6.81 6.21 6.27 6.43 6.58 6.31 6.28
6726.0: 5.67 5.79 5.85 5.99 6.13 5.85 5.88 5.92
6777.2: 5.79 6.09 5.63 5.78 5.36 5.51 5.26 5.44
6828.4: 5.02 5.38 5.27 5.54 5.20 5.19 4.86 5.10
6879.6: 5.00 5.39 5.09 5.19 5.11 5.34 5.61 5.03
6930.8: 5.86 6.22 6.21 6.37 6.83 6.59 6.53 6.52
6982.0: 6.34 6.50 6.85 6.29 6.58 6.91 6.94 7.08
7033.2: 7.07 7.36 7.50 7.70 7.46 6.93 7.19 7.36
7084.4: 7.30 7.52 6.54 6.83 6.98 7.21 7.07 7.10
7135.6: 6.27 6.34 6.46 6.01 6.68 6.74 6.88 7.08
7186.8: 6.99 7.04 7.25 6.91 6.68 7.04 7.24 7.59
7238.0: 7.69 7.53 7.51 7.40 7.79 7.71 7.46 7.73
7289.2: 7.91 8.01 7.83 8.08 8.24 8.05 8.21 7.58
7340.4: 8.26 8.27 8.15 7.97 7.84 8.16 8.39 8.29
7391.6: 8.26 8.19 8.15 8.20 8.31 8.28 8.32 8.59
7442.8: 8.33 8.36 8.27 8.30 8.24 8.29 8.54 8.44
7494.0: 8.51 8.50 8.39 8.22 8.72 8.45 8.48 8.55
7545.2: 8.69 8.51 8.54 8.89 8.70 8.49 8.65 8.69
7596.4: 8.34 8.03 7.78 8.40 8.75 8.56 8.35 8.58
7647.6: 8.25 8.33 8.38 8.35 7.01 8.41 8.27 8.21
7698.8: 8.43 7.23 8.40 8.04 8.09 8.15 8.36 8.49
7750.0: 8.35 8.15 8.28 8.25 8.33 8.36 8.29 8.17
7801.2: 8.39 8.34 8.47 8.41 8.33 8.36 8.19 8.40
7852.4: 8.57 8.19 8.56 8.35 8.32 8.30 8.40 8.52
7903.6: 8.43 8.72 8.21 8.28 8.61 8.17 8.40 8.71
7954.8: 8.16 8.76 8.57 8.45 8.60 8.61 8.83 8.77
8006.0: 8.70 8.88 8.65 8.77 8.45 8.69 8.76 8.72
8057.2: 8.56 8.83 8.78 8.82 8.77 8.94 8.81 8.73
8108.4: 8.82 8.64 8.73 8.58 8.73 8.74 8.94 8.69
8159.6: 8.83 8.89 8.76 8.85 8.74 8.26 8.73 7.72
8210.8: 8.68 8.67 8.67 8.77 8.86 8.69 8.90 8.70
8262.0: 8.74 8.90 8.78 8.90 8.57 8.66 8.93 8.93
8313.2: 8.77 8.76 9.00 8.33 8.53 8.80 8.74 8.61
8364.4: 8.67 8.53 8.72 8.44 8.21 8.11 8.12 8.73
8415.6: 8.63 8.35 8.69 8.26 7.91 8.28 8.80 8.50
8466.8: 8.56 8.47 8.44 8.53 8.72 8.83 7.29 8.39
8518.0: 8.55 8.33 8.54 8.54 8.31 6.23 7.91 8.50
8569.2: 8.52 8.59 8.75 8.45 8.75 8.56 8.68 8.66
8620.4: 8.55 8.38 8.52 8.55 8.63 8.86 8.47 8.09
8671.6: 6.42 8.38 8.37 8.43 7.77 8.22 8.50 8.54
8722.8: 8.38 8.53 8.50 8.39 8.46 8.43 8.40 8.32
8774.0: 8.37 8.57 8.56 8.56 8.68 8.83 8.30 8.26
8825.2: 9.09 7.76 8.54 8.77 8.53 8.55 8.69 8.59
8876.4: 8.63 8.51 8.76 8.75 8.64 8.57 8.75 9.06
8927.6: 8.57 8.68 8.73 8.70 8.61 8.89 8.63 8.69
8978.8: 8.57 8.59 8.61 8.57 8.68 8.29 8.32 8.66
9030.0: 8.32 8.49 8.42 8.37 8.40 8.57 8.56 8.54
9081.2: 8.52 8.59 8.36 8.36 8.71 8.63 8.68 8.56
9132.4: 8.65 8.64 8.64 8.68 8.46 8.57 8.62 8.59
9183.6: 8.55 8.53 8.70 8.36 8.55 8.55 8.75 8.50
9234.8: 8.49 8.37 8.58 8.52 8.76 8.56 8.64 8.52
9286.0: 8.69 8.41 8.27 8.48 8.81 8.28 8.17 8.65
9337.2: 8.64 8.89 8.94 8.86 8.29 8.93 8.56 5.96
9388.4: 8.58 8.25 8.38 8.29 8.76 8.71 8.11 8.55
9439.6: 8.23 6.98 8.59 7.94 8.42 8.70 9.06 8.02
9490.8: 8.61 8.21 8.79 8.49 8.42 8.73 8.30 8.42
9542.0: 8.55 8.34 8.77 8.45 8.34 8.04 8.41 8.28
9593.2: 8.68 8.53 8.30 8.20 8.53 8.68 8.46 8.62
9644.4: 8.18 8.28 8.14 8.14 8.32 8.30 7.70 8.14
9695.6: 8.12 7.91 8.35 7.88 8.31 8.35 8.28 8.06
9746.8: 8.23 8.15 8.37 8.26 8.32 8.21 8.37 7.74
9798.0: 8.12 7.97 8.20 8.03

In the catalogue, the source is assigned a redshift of 0.001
